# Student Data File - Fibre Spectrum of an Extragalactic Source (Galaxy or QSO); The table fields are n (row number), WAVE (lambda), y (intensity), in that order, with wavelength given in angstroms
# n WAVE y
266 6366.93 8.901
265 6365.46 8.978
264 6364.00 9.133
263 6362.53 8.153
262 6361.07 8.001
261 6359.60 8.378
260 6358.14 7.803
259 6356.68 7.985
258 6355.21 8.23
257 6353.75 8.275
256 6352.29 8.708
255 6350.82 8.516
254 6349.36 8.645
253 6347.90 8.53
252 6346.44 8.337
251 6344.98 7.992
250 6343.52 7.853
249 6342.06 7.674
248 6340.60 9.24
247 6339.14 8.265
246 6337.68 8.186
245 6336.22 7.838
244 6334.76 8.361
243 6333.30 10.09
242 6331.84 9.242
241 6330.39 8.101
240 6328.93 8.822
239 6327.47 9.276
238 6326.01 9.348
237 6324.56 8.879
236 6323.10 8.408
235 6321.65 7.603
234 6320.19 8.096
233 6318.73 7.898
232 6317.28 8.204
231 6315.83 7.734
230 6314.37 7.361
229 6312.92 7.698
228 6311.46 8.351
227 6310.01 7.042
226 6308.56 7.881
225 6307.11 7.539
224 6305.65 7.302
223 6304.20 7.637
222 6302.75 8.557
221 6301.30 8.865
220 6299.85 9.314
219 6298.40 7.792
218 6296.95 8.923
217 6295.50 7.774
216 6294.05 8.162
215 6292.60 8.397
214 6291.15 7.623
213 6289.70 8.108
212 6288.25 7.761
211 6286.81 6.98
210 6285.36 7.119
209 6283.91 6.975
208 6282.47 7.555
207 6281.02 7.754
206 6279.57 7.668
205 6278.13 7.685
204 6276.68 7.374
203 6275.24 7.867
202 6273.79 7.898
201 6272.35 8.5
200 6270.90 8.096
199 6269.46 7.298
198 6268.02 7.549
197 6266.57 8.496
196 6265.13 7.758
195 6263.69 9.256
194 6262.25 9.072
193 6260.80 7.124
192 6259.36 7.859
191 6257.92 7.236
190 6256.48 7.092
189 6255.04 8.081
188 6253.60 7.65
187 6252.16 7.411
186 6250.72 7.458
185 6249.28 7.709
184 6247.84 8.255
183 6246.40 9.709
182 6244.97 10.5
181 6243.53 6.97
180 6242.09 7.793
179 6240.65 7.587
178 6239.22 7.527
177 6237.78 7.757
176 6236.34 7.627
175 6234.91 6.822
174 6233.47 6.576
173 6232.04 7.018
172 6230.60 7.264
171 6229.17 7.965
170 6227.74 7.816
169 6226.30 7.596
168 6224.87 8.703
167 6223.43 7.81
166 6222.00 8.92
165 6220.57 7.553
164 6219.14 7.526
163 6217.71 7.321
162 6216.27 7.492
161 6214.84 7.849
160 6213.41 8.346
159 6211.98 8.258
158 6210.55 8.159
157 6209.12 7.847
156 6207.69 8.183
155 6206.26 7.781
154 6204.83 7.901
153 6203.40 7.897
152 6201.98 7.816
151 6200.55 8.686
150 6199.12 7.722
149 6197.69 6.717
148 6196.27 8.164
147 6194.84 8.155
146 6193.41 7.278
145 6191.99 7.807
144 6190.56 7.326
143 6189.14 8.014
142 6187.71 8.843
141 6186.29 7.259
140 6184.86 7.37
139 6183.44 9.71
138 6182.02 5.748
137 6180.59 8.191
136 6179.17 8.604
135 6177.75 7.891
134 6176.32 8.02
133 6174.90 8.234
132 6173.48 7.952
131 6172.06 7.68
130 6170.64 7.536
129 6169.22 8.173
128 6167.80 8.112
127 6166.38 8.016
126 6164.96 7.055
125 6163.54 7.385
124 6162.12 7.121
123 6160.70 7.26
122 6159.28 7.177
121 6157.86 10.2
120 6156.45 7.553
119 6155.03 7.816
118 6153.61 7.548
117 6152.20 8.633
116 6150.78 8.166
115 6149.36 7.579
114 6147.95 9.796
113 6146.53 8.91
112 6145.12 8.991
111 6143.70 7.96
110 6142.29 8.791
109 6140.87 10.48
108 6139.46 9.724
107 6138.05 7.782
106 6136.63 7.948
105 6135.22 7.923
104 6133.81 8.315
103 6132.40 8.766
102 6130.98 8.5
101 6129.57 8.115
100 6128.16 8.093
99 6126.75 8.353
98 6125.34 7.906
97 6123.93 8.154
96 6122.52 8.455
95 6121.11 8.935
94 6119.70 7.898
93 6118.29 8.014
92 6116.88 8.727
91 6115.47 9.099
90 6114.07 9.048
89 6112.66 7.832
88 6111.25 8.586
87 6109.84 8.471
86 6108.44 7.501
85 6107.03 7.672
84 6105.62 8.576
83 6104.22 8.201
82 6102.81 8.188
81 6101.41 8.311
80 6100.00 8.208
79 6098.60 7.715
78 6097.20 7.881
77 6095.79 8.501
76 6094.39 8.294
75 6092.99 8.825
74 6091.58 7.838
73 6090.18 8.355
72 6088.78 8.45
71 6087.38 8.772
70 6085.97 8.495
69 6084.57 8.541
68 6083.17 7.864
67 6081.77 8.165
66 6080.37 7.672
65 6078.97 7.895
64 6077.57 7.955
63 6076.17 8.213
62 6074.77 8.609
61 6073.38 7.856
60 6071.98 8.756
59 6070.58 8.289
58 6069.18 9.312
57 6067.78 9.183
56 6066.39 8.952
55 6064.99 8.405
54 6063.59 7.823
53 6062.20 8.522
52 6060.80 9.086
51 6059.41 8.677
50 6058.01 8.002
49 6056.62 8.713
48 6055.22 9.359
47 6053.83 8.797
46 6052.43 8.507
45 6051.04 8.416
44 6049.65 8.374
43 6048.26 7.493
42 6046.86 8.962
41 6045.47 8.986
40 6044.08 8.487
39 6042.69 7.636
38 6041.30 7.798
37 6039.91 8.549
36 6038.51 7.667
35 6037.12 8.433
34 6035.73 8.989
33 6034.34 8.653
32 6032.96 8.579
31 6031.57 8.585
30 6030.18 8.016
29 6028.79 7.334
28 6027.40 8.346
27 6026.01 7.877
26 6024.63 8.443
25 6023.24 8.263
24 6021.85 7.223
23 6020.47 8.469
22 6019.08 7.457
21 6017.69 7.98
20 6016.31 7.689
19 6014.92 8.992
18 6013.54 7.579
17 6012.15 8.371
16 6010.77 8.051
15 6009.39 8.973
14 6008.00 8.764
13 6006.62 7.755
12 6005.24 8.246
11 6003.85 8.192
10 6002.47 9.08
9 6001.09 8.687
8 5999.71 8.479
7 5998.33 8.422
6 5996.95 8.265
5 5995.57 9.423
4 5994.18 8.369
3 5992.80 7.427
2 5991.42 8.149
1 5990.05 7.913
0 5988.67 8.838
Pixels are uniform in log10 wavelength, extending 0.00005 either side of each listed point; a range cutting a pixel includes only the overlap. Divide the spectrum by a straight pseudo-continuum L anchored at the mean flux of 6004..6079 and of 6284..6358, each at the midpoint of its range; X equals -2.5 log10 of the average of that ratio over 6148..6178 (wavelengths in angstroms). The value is 0.05 mag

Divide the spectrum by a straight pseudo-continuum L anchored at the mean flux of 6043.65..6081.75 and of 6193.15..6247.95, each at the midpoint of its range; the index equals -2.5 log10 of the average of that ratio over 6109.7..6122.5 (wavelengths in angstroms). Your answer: -0.03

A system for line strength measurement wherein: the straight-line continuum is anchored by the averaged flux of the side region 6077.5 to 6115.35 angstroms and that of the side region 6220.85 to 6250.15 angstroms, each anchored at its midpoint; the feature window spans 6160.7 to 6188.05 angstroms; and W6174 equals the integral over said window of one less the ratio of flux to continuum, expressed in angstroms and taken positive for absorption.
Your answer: 0.8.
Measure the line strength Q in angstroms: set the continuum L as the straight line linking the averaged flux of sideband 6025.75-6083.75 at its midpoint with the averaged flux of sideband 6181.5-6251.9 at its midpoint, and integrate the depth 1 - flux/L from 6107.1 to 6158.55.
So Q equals -2.1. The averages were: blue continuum 8.38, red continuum 7.84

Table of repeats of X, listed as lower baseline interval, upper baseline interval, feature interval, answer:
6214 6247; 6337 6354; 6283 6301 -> 0.02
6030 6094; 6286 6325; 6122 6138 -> 0.01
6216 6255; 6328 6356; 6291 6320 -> 0.03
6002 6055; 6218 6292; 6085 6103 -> -0.02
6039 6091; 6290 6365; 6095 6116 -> 0.02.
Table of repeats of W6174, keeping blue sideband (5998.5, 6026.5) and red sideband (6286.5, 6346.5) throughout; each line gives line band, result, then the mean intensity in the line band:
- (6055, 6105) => -0.9 angstroms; 8.38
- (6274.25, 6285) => 0.9 angstroms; 7.55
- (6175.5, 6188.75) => 0.4 angstroms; 7.96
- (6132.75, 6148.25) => -1.0 angstroms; 8.76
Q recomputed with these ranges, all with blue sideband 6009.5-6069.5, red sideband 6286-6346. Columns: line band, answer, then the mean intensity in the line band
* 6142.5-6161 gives -0.05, 8.31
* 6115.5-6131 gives -0.01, 8.31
